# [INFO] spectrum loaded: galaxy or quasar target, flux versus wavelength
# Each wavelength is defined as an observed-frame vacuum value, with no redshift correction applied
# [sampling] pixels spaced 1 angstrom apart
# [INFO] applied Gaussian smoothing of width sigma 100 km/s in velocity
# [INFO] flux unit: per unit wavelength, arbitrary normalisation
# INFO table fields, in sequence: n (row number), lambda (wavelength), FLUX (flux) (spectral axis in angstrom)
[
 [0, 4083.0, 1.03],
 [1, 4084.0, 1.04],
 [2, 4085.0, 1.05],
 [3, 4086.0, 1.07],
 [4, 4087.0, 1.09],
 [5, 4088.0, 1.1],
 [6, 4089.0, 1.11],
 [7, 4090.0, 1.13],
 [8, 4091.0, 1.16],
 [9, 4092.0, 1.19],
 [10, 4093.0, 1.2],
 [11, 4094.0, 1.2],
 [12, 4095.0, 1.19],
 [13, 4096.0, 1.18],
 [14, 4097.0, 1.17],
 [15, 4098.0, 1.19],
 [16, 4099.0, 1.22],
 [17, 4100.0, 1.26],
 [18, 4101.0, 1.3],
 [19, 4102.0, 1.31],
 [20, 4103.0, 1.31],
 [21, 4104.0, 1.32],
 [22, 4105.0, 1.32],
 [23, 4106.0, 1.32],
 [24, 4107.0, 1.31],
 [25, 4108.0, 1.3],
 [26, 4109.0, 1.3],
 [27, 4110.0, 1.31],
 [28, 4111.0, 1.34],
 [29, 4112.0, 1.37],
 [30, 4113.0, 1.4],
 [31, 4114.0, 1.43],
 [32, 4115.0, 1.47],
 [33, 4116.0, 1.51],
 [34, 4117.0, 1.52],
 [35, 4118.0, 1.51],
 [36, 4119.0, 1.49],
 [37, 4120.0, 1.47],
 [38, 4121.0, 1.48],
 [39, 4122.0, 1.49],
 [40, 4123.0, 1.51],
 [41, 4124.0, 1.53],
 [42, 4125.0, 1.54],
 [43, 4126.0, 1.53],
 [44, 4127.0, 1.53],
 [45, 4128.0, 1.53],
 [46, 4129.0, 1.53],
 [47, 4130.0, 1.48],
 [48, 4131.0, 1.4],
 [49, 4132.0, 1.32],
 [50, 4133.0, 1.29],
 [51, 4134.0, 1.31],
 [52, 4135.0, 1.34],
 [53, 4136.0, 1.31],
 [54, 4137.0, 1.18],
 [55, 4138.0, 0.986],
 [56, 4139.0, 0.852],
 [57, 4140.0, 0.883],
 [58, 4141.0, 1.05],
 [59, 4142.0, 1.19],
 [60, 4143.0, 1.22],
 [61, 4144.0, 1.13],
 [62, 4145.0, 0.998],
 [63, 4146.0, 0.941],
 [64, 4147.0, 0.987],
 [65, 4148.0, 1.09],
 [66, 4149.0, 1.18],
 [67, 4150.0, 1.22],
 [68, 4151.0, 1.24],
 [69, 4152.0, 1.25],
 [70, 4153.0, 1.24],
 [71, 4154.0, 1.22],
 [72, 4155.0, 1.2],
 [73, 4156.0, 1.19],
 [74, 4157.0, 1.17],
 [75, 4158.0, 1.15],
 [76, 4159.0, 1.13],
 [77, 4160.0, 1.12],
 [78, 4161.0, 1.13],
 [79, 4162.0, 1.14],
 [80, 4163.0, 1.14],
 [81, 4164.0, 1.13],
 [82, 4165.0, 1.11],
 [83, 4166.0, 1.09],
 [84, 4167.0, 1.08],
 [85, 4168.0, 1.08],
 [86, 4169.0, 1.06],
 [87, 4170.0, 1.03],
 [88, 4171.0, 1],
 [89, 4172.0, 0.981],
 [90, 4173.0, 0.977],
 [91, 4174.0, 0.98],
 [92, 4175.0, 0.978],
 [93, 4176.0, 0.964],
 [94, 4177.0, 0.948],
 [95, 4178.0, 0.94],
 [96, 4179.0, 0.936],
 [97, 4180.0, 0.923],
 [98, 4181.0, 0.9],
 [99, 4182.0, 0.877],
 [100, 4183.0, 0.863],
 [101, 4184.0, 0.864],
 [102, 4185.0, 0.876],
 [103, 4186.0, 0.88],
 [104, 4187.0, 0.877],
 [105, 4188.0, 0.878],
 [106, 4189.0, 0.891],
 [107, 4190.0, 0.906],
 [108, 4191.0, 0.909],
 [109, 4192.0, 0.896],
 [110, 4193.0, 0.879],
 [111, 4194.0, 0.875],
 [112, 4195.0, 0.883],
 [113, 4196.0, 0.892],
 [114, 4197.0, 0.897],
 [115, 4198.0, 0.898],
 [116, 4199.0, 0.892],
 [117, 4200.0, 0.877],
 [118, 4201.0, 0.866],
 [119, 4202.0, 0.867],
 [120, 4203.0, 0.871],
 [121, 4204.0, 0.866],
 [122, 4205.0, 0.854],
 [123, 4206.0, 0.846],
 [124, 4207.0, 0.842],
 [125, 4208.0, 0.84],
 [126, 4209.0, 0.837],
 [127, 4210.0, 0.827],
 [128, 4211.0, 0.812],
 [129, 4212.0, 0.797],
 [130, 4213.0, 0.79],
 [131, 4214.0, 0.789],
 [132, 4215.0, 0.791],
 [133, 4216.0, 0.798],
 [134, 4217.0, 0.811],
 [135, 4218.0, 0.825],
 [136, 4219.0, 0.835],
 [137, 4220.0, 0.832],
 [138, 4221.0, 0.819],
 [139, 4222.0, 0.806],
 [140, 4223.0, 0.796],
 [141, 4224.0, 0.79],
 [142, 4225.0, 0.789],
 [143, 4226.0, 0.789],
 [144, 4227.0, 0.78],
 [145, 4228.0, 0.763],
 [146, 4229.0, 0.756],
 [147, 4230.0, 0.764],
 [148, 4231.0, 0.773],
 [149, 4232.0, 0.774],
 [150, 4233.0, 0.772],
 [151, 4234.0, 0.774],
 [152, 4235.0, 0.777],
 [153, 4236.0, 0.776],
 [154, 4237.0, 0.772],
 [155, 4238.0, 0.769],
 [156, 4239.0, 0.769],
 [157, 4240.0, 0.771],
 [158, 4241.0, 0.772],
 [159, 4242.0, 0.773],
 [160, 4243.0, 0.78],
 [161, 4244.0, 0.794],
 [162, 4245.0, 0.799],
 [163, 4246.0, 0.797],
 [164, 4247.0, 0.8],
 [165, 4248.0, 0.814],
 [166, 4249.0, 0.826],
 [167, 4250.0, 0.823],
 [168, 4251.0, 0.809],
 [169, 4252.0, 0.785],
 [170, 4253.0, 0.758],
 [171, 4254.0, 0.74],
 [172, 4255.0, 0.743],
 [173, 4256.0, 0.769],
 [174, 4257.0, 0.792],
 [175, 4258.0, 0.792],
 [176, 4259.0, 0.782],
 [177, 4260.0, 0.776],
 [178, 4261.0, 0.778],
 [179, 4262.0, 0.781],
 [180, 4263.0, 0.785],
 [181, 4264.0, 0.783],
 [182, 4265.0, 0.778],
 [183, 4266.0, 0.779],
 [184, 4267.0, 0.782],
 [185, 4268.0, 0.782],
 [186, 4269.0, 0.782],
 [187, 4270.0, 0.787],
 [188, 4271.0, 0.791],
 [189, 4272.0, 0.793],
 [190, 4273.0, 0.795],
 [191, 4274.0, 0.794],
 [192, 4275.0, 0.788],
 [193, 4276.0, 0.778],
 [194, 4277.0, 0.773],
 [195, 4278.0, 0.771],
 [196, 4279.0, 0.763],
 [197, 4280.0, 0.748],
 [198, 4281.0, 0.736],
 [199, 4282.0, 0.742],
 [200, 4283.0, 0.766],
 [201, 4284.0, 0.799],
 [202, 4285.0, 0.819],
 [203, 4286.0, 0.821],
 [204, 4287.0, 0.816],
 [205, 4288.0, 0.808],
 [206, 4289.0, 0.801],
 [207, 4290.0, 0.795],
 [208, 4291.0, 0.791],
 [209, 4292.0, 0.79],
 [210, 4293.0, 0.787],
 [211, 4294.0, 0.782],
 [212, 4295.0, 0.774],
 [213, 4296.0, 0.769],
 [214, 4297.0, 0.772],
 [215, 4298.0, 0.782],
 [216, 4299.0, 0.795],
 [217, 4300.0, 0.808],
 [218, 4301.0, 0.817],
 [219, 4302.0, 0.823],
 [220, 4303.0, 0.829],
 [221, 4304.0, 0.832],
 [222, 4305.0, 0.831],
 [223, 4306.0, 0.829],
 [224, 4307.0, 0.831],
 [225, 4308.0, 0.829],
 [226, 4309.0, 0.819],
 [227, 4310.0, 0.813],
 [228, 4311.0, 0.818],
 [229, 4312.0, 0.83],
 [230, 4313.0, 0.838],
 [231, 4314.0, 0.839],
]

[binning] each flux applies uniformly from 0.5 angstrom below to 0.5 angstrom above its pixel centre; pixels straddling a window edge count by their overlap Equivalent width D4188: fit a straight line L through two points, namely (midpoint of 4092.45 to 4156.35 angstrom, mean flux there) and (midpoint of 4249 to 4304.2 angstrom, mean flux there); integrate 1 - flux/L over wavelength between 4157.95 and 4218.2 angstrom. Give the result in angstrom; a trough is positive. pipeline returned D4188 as 8.6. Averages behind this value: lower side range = 1.29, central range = 0.928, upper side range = 0.786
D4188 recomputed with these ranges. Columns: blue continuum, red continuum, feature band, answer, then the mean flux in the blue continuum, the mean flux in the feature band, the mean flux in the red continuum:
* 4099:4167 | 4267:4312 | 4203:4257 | 10.0 angstrom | 1.27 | 0.796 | 0.795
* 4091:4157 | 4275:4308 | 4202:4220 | 3.6 angstrom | 1.29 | 0.827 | 0.794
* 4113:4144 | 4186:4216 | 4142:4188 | 2.3 angstrom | 1.36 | 1.05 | 0.859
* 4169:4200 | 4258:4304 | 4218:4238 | 1.7 angstrom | 0.918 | 0.787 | 0.787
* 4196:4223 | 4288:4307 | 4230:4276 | 2.1 angstrom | 0.838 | 0.783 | 0.801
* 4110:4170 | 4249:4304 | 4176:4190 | 2.7 angstrom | 1.26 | 0.899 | 0.786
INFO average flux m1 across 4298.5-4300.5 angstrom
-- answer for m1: 0.802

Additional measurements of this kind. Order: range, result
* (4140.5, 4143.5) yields 1.15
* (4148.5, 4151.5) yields 1.21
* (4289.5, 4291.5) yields 0.793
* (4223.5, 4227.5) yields 0.787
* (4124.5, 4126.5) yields 1.54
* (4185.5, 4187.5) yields 0.879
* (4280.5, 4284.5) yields 0.761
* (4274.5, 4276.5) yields 0.783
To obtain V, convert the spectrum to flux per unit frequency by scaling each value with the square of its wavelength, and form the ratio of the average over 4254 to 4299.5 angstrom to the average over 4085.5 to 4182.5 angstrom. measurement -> 0.69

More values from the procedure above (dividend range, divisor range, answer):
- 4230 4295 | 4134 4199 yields 0.79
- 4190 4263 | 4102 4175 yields 0.68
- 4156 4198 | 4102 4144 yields 0.75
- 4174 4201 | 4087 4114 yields 0.75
